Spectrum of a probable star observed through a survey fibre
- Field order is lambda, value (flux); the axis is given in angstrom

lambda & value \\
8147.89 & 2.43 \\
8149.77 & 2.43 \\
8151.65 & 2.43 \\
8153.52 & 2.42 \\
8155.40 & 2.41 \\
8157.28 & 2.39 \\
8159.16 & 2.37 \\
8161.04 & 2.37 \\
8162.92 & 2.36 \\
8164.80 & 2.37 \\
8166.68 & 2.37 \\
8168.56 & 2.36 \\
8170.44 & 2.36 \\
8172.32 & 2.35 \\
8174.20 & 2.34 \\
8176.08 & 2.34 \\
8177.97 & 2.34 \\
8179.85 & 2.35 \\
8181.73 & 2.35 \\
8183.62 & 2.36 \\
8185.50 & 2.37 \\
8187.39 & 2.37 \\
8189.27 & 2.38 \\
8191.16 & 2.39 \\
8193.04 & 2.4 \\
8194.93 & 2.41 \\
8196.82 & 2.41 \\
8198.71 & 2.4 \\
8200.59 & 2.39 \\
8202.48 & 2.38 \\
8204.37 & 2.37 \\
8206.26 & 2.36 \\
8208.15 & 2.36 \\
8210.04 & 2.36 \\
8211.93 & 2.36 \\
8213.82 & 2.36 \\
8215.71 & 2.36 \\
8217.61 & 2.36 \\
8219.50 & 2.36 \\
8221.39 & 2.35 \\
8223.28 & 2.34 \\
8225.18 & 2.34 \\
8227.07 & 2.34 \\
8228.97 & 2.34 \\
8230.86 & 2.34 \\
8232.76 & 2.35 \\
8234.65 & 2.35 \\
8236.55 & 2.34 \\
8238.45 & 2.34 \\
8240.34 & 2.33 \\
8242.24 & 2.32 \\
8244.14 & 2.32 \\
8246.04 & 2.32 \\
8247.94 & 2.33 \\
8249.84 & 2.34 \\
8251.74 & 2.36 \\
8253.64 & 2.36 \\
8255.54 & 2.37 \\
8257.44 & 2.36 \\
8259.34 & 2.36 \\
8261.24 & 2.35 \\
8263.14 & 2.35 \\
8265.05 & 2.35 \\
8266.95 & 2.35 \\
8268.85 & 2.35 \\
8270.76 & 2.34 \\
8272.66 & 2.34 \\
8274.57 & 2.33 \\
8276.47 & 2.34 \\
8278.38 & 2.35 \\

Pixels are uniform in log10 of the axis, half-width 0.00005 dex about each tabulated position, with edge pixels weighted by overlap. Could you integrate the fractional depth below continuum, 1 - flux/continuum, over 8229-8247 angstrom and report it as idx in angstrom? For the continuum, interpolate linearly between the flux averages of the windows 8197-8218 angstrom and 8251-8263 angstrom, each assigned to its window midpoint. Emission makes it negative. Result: 0.2 angstrom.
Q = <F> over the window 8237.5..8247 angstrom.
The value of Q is 2.33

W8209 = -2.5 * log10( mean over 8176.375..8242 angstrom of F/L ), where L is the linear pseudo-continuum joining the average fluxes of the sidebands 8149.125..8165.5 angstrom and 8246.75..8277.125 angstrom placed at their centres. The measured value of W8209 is 0.00 mag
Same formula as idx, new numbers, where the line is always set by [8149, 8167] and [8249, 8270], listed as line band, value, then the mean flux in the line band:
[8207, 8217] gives 0.1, 2.36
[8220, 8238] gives 0.2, 2.34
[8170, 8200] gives 0.1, 2.37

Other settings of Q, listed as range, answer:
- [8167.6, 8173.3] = 2.36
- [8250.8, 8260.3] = 2.36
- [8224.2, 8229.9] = 2.34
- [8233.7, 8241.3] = 2.34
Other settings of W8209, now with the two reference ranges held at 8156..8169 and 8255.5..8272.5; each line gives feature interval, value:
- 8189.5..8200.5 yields -0.016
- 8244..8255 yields 0.007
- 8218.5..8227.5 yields 0.005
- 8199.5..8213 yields -0.003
